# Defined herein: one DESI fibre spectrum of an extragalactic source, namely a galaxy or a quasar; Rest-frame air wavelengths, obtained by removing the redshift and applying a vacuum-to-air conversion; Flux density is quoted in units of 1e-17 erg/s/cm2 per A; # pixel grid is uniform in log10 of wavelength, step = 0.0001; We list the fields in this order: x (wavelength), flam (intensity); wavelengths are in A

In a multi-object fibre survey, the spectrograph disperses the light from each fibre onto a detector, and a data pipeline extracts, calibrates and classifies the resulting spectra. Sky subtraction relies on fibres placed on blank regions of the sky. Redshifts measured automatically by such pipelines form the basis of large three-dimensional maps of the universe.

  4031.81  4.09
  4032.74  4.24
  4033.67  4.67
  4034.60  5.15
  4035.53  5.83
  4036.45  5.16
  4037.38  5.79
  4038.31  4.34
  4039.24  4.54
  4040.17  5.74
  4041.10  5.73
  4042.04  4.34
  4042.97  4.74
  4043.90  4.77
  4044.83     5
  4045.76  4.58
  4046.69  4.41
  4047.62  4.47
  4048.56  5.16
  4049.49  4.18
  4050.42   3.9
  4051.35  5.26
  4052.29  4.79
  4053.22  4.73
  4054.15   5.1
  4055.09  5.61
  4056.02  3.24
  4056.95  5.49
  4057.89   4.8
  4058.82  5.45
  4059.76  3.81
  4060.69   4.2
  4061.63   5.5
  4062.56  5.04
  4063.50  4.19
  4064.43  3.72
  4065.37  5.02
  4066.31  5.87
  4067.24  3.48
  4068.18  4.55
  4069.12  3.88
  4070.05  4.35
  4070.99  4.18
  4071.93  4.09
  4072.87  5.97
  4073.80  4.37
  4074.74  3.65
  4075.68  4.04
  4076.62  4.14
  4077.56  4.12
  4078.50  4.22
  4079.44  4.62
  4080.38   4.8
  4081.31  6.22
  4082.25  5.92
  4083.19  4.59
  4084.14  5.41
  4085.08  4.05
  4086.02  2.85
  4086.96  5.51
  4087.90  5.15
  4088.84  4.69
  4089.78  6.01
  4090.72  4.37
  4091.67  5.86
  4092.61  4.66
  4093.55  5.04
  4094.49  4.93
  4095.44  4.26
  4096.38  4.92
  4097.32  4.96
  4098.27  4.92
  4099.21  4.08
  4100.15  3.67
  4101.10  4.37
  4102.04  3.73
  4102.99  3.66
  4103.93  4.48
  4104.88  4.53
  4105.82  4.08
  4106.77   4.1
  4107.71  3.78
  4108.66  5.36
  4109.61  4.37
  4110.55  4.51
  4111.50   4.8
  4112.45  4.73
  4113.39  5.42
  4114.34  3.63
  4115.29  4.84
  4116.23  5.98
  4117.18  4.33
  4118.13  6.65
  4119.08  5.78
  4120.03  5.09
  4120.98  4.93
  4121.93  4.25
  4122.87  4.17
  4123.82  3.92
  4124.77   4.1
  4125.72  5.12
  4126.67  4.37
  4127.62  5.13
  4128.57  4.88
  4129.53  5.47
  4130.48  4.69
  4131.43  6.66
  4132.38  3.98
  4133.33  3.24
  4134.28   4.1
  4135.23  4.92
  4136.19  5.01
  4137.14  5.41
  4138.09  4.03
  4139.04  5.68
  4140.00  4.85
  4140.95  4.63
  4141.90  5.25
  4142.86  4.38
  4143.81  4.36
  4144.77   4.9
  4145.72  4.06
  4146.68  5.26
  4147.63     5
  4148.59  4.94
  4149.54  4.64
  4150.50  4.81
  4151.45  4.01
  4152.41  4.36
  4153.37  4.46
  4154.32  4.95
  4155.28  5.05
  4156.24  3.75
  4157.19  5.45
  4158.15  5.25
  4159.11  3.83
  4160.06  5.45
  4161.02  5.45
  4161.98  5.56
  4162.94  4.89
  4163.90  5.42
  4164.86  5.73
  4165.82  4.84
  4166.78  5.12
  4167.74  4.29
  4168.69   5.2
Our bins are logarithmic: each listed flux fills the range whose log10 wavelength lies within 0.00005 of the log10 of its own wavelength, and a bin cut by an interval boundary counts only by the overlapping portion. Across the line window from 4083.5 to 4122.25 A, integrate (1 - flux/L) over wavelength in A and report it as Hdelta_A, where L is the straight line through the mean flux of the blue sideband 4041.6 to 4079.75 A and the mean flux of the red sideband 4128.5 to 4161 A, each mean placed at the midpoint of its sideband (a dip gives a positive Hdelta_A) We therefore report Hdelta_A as -0.33 A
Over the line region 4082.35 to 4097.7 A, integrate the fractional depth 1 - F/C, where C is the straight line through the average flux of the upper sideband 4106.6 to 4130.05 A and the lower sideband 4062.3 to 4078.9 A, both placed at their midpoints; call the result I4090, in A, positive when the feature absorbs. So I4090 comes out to -1.0 A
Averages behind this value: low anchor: 4.37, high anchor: 4.8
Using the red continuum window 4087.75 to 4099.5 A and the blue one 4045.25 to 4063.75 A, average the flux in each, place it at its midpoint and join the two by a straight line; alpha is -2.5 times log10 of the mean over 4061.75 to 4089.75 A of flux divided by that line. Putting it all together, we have 0.05 mag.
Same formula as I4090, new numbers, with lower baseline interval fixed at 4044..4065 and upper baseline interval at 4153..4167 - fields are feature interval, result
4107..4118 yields 0.2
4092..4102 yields 0.5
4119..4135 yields 0.8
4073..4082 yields 0.4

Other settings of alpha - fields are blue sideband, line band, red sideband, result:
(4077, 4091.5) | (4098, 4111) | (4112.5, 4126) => 0.15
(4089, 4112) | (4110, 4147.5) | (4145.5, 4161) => -0.04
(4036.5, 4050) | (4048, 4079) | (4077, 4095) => 0.07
